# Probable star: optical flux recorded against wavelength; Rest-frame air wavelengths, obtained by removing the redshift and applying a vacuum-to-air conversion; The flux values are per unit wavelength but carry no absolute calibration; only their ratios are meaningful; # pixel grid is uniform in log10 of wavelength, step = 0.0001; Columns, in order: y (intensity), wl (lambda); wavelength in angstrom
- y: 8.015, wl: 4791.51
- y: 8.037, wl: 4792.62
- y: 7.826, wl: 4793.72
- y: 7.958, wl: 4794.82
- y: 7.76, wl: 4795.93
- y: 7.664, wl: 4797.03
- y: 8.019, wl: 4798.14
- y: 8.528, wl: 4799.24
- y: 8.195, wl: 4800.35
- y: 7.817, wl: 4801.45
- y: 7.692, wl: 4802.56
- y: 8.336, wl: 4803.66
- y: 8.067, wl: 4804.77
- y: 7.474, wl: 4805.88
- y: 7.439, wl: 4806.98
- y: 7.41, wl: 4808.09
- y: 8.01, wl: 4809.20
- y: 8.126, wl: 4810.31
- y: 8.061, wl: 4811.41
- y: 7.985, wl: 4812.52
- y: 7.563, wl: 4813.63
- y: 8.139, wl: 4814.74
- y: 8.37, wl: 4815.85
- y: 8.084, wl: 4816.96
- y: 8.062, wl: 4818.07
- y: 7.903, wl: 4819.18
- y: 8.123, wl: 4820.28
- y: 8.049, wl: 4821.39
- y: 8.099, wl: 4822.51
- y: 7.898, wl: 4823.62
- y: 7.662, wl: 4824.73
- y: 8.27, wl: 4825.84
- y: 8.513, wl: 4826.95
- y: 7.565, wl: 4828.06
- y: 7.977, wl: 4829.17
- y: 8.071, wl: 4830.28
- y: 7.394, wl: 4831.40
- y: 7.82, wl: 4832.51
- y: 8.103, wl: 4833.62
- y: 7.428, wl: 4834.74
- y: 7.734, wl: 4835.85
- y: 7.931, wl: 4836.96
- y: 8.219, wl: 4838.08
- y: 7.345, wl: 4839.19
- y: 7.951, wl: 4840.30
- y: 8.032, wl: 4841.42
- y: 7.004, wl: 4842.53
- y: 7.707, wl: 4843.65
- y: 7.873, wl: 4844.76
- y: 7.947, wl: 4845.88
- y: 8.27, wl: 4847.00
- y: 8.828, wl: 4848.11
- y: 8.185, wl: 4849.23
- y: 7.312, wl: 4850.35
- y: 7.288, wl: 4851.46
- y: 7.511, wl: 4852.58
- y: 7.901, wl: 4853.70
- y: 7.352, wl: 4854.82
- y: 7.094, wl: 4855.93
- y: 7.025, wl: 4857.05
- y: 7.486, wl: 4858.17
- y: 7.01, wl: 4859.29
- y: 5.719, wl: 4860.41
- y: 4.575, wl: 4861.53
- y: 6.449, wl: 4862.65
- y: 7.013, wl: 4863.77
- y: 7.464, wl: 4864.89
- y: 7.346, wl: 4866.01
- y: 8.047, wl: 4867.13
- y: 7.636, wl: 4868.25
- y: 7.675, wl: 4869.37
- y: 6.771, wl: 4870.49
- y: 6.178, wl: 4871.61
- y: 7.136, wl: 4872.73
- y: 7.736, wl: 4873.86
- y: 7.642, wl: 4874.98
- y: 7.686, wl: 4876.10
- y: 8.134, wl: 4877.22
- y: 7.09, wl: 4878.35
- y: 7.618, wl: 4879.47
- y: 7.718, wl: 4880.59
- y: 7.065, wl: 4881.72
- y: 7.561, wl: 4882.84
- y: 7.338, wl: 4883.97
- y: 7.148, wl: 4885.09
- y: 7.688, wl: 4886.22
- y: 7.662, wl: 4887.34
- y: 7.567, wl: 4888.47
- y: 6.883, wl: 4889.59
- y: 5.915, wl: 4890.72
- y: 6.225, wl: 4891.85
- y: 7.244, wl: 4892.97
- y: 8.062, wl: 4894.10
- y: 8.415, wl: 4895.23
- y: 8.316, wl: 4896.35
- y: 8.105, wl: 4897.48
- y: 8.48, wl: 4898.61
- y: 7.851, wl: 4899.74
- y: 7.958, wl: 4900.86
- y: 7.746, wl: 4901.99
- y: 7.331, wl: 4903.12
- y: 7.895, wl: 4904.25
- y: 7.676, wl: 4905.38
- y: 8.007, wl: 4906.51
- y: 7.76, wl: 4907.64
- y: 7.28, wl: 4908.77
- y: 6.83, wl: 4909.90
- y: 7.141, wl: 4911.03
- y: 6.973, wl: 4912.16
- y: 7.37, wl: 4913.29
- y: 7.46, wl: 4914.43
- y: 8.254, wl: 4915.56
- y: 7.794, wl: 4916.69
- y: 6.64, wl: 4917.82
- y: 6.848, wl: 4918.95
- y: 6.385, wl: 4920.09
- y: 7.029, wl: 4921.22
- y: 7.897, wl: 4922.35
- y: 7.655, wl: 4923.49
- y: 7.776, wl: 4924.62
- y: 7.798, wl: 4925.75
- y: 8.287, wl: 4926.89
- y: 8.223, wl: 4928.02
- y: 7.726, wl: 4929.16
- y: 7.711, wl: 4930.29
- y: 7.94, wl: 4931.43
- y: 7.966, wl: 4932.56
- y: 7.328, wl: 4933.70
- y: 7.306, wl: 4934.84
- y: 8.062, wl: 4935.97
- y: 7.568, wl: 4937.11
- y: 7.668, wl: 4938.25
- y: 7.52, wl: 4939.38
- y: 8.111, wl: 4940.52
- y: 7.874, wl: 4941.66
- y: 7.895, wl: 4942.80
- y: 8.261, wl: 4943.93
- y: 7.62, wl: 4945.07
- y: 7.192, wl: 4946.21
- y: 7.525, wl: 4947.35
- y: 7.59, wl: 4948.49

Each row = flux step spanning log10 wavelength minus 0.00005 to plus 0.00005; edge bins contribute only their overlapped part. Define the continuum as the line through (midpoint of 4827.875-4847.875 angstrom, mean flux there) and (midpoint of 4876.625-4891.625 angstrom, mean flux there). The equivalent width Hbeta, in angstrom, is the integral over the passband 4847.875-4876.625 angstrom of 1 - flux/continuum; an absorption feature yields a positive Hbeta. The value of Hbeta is 1.28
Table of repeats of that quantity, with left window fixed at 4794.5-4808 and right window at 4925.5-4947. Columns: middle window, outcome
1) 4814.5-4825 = -0.22 angstrom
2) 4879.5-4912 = 1.22 angstrom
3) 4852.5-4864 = 1.54 angstrom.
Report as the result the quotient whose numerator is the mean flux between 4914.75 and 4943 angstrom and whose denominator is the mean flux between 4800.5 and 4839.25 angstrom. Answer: 1.0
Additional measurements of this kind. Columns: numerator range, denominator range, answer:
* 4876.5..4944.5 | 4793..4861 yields 0.97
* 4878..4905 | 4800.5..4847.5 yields 0.96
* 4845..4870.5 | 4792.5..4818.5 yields 0.92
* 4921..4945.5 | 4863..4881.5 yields 1.05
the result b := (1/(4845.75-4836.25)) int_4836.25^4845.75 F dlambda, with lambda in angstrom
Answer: 7.77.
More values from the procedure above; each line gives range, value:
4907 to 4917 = 7.42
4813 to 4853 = 7.9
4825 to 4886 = 7.5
